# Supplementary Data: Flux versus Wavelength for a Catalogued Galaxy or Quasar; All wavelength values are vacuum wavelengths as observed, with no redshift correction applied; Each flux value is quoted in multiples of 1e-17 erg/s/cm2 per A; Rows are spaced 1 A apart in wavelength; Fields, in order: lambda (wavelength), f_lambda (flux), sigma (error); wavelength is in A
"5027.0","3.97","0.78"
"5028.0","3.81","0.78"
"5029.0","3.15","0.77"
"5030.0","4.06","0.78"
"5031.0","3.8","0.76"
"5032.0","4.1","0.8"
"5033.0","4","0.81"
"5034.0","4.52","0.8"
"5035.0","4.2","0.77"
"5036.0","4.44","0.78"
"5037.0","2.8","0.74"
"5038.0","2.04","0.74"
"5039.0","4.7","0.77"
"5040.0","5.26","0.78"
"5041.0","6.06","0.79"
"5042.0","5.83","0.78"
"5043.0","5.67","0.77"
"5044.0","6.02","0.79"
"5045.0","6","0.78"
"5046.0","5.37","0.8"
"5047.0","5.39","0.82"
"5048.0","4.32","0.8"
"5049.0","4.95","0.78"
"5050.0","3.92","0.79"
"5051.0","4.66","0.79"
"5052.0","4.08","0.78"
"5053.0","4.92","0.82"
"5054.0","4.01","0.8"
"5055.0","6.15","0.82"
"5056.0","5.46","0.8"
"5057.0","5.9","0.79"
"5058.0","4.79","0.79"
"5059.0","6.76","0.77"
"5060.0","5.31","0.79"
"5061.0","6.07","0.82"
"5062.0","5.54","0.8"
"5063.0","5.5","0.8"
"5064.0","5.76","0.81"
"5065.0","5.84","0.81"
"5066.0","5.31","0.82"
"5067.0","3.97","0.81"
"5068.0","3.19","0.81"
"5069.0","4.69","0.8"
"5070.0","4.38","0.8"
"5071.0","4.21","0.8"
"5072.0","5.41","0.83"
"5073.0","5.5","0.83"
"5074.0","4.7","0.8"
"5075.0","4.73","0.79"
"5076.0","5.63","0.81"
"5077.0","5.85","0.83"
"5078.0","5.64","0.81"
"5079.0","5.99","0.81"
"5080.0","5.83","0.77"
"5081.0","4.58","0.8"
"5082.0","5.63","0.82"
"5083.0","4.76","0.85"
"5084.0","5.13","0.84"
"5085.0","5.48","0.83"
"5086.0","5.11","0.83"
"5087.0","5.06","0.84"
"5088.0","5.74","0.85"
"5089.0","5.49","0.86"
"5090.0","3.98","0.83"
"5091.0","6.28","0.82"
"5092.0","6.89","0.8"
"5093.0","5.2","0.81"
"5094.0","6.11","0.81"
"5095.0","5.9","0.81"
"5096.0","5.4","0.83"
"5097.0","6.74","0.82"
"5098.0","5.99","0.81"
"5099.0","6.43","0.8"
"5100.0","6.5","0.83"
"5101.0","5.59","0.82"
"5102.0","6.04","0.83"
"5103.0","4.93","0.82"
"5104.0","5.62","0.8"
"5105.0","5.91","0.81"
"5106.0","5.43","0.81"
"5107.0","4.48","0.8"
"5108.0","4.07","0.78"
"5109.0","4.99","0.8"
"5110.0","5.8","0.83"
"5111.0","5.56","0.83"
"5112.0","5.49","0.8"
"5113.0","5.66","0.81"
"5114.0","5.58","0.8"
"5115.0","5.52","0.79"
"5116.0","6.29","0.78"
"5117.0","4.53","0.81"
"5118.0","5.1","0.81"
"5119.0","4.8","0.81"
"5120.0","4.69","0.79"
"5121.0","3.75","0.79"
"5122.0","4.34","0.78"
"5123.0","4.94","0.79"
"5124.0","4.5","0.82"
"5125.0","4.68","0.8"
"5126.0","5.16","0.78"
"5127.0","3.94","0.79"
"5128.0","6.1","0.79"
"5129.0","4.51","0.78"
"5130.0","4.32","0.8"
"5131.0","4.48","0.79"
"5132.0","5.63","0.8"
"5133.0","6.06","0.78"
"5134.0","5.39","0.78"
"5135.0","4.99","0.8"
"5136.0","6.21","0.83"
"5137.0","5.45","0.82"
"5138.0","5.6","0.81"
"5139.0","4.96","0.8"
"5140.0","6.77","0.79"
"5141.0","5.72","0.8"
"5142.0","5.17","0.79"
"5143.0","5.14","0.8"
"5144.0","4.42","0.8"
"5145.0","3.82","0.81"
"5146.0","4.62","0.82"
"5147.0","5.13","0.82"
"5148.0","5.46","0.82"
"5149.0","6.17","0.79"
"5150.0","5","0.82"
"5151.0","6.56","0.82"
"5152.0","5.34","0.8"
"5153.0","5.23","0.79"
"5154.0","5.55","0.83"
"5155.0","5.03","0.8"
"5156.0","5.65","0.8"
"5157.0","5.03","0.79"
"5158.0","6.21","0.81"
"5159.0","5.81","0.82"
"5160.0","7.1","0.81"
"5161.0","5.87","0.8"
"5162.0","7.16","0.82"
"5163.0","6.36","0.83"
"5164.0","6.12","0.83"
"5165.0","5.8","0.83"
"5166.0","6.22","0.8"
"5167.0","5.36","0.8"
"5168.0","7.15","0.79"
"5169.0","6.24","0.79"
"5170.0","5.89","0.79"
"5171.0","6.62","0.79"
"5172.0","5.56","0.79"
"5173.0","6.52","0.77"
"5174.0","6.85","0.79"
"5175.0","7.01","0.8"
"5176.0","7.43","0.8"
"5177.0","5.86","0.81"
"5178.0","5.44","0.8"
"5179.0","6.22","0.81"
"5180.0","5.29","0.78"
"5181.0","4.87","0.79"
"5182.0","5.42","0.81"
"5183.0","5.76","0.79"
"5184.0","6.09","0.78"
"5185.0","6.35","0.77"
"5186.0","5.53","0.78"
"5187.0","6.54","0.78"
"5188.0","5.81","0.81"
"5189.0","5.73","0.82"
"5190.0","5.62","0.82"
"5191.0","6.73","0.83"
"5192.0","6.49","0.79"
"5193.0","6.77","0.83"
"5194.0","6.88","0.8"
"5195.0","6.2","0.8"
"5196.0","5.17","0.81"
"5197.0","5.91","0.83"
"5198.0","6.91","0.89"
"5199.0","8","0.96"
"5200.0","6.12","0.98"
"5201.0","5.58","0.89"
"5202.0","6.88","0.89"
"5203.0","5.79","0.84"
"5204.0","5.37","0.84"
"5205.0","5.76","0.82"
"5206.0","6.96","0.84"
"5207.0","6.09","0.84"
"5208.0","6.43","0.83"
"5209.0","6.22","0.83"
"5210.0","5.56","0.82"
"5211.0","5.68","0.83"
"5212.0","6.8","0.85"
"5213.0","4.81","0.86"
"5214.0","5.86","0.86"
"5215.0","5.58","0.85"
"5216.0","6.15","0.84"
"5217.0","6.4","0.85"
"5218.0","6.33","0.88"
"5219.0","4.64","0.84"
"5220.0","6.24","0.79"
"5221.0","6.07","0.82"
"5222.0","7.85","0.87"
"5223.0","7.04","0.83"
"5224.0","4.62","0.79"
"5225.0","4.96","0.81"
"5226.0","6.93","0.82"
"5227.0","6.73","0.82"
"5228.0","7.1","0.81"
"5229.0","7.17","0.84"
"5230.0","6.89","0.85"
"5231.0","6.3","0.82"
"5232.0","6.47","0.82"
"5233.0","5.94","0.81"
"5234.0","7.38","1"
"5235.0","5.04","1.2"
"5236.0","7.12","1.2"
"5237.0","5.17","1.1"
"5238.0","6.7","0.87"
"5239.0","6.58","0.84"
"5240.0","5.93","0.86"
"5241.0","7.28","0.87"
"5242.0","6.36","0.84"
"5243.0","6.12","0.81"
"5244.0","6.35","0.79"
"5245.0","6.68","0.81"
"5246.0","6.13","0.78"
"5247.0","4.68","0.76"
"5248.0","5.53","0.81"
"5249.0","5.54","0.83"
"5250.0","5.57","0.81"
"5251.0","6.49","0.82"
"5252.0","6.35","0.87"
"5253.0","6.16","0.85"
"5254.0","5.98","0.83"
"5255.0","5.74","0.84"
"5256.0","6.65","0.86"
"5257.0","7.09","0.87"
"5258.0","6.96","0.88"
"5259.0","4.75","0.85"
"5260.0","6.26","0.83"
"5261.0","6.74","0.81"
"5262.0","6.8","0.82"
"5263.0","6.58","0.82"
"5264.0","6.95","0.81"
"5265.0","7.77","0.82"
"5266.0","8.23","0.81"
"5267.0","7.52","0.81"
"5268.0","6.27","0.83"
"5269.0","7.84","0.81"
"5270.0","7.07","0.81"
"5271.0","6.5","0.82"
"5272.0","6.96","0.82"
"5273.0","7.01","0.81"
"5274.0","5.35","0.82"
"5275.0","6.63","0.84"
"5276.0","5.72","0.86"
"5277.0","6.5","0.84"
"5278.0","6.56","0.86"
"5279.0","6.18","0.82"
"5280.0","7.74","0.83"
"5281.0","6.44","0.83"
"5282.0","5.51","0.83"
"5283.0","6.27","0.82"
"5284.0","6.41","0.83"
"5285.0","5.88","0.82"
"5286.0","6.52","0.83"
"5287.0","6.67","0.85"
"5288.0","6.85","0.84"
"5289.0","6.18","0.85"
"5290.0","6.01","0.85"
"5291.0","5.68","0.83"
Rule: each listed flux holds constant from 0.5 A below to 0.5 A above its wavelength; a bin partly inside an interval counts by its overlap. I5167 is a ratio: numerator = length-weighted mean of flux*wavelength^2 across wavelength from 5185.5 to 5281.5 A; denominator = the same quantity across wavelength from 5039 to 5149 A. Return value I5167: 1.27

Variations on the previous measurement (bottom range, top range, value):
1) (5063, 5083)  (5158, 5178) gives 1.29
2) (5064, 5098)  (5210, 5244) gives 1.25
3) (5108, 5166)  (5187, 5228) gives 1.18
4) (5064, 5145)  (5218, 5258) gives 1.25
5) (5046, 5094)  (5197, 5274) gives 1.30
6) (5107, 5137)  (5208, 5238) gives 1.27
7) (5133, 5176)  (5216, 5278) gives 1.15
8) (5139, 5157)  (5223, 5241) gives 1.23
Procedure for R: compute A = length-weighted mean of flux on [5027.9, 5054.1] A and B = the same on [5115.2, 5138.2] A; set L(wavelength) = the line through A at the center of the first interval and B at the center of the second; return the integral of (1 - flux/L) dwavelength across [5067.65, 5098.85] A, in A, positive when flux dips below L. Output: -3.7 A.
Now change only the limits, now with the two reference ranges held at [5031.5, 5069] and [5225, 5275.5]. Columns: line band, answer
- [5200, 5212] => 0.1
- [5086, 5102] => -1.6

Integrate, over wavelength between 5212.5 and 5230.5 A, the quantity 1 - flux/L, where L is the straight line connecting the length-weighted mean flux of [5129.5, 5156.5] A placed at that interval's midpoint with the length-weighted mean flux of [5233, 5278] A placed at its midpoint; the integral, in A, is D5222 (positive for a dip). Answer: -0.3 A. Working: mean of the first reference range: 5.33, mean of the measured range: 6.19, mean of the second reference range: 6.43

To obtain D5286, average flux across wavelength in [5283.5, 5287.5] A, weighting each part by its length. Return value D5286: 6.37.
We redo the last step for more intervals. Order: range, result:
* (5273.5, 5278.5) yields 6.15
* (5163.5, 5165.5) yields 5.96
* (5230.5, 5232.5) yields 6.38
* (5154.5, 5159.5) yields 5.55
